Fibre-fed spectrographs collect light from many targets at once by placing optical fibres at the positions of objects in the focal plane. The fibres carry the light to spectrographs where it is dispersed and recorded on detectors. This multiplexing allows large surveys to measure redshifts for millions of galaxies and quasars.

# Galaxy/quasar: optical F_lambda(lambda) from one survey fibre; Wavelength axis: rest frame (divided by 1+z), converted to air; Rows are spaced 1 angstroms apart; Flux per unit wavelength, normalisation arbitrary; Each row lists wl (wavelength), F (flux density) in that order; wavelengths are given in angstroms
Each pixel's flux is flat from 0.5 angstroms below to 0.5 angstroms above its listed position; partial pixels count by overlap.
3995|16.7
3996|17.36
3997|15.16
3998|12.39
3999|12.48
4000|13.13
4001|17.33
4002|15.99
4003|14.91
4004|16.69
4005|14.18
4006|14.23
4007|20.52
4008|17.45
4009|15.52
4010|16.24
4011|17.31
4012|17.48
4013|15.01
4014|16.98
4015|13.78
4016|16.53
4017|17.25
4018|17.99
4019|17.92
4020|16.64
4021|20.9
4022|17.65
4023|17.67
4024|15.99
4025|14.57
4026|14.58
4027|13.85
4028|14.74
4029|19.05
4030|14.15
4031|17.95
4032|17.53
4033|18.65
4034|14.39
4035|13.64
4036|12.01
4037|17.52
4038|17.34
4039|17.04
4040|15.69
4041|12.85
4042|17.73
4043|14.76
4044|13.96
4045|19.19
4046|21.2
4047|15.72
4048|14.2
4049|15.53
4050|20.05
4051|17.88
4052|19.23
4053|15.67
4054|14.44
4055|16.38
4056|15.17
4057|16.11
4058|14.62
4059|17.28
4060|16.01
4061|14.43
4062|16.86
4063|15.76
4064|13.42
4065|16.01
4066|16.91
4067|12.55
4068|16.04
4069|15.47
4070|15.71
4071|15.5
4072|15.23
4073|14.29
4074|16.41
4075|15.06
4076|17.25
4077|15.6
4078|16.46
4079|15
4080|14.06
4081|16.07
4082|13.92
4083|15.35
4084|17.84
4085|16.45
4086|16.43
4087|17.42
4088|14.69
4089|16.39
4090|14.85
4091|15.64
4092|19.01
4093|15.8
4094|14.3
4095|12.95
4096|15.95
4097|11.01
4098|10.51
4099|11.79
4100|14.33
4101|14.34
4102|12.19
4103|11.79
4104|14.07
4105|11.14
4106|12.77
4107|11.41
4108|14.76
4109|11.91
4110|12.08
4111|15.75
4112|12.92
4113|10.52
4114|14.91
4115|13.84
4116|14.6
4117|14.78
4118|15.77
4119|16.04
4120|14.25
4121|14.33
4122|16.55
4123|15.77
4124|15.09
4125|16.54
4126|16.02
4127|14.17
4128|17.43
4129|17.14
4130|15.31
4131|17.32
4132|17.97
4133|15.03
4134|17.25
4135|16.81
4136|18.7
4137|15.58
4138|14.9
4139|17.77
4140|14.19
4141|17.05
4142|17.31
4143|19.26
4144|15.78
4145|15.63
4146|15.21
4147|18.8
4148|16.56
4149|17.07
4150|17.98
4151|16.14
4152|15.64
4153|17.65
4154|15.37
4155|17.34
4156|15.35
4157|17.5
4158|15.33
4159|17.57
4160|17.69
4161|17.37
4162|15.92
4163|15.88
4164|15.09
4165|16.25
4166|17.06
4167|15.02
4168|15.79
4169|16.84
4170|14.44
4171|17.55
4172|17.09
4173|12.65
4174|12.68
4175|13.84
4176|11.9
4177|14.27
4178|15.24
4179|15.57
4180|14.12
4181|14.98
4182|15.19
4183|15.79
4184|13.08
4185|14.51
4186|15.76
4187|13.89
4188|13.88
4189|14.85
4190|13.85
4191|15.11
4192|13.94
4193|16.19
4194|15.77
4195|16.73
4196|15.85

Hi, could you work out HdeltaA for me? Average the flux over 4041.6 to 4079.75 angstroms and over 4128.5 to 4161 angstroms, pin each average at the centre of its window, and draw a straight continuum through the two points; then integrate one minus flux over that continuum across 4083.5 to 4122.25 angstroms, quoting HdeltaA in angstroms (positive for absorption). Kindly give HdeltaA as 5.0 angstroms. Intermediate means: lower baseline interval 16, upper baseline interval 16.7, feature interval 14.2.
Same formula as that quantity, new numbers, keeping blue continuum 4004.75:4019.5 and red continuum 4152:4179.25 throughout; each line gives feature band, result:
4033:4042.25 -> 0.6 angstroms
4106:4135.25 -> 1.8 angstroms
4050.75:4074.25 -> 0.9 angstroms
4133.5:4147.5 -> -0.8 angstroms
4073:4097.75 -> 1.0 angstroms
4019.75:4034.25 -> -0.1 angstroms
